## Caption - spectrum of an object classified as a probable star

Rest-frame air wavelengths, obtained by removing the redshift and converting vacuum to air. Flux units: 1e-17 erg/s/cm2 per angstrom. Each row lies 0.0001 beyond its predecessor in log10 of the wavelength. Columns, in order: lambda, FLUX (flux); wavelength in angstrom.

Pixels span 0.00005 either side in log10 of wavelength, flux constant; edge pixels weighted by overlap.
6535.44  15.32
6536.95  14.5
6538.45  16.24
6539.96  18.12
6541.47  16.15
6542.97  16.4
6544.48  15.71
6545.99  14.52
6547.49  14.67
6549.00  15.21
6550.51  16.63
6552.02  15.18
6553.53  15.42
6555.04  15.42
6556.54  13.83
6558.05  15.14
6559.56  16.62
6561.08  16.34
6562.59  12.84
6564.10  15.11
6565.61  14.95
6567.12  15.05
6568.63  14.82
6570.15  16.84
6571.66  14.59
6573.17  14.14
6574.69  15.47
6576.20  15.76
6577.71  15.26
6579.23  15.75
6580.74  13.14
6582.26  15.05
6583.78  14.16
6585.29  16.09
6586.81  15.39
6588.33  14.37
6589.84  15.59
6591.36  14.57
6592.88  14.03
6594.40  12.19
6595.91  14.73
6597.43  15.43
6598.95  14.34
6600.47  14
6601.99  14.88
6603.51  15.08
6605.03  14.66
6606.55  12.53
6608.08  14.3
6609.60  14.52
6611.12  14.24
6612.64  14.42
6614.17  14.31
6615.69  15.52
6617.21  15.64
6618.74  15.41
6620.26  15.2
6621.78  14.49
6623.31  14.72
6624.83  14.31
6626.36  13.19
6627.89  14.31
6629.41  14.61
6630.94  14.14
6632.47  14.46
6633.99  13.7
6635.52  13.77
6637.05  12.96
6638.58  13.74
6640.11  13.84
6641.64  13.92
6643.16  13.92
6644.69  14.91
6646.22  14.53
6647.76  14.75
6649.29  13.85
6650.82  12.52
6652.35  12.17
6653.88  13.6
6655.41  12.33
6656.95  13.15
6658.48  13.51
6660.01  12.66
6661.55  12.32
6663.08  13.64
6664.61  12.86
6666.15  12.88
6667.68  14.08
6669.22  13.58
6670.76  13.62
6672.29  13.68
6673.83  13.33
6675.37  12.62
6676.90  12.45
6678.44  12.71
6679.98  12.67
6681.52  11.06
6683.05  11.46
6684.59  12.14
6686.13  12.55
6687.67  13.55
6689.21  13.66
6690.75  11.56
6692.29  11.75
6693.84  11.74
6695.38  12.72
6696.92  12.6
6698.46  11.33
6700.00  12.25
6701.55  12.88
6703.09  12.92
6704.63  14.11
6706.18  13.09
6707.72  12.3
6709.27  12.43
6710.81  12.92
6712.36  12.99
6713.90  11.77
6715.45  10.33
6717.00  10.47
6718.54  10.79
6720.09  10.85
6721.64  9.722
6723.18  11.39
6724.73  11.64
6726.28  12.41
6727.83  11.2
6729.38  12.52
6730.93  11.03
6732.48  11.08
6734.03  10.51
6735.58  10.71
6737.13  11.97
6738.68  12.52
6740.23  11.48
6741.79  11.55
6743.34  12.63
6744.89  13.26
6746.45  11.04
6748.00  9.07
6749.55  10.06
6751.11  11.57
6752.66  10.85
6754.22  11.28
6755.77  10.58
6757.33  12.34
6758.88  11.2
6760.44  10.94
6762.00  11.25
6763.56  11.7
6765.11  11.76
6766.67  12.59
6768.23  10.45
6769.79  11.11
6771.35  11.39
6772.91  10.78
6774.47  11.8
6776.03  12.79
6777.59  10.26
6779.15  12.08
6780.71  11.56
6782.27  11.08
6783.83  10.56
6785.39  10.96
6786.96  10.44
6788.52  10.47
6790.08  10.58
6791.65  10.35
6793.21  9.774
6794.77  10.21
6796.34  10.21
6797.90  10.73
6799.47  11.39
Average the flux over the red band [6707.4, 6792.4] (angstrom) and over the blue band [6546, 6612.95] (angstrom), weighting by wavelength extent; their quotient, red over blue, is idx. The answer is 0.8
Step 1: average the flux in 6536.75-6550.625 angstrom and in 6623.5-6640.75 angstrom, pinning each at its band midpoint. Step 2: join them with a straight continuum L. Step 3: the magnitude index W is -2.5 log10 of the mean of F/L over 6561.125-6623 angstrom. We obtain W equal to 0.003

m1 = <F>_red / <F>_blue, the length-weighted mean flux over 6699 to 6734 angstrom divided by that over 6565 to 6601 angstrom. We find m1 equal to 0.80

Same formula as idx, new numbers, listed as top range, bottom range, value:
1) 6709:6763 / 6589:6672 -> 0.81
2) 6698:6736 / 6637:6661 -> 0.87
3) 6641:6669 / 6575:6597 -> 0.91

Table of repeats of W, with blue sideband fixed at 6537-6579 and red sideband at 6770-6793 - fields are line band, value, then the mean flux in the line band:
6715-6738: 0.09 mag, 11.1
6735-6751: 0.03 mag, 11.4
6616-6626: -0.05 mag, 14.9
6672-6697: 0.04 mag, 12.5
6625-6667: 0.01 mag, 13.6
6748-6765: 0.04 mag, 11.1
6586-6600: 0.02 mag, 14.5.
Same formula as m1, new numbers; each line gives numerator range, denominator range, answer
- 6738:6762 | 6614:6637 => 0.78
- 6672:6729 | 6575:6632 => 0.83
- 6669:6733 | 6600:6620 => 0.83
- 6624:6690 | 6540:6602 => 0.89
